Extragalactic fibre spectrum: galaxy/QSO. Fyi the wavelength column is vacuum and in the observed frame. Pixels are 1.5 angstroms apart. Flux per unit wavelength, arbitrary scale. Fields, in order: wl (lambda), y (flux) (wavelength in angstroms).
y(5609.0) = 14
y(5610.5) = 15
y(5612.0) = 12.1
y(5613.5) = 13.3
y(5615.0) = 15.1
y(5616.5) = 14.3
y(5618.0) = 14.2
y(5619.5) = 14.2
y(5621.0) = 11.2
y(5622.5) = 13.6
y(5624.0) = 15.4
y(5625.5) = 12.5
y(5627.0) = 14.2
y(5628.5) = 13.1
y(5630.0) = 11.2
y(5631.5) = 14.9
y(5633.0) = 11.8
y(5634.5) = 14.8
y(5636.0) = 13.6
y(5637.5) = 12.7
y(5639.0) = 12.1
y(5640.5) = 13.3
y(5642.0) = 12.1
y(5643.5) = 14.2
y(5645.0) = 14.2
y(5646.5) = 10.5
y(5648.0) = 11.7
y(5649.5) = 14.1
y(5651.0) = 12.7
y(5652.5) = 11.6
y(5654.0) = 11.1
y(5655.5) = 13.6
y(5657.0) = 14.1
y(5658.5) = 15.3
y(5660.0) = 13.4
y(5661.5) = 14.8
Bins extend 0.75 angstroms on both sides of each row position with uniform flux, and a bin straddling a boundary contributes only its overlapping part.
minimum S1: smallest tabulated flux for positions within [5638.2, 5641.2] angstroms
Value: 12.1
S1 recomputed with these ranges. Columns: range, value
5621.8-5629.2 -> 12.5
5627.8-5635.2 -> 11.2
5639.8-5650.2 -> 10.5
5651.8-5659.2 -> 11.1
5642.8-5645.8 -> 14.2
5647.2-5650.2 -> 11.7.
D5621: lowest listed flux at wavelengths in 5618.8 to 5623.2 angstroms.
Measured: 11.2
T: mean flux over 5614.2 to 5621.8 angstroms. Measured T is 13.8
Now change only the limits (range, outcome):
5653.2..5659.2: 13.5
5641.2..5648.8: 12.6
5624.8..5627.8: 13.4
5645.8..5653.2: 12.1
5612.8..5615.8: 14.2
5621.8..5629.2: 13.8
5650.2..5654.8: 11.8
